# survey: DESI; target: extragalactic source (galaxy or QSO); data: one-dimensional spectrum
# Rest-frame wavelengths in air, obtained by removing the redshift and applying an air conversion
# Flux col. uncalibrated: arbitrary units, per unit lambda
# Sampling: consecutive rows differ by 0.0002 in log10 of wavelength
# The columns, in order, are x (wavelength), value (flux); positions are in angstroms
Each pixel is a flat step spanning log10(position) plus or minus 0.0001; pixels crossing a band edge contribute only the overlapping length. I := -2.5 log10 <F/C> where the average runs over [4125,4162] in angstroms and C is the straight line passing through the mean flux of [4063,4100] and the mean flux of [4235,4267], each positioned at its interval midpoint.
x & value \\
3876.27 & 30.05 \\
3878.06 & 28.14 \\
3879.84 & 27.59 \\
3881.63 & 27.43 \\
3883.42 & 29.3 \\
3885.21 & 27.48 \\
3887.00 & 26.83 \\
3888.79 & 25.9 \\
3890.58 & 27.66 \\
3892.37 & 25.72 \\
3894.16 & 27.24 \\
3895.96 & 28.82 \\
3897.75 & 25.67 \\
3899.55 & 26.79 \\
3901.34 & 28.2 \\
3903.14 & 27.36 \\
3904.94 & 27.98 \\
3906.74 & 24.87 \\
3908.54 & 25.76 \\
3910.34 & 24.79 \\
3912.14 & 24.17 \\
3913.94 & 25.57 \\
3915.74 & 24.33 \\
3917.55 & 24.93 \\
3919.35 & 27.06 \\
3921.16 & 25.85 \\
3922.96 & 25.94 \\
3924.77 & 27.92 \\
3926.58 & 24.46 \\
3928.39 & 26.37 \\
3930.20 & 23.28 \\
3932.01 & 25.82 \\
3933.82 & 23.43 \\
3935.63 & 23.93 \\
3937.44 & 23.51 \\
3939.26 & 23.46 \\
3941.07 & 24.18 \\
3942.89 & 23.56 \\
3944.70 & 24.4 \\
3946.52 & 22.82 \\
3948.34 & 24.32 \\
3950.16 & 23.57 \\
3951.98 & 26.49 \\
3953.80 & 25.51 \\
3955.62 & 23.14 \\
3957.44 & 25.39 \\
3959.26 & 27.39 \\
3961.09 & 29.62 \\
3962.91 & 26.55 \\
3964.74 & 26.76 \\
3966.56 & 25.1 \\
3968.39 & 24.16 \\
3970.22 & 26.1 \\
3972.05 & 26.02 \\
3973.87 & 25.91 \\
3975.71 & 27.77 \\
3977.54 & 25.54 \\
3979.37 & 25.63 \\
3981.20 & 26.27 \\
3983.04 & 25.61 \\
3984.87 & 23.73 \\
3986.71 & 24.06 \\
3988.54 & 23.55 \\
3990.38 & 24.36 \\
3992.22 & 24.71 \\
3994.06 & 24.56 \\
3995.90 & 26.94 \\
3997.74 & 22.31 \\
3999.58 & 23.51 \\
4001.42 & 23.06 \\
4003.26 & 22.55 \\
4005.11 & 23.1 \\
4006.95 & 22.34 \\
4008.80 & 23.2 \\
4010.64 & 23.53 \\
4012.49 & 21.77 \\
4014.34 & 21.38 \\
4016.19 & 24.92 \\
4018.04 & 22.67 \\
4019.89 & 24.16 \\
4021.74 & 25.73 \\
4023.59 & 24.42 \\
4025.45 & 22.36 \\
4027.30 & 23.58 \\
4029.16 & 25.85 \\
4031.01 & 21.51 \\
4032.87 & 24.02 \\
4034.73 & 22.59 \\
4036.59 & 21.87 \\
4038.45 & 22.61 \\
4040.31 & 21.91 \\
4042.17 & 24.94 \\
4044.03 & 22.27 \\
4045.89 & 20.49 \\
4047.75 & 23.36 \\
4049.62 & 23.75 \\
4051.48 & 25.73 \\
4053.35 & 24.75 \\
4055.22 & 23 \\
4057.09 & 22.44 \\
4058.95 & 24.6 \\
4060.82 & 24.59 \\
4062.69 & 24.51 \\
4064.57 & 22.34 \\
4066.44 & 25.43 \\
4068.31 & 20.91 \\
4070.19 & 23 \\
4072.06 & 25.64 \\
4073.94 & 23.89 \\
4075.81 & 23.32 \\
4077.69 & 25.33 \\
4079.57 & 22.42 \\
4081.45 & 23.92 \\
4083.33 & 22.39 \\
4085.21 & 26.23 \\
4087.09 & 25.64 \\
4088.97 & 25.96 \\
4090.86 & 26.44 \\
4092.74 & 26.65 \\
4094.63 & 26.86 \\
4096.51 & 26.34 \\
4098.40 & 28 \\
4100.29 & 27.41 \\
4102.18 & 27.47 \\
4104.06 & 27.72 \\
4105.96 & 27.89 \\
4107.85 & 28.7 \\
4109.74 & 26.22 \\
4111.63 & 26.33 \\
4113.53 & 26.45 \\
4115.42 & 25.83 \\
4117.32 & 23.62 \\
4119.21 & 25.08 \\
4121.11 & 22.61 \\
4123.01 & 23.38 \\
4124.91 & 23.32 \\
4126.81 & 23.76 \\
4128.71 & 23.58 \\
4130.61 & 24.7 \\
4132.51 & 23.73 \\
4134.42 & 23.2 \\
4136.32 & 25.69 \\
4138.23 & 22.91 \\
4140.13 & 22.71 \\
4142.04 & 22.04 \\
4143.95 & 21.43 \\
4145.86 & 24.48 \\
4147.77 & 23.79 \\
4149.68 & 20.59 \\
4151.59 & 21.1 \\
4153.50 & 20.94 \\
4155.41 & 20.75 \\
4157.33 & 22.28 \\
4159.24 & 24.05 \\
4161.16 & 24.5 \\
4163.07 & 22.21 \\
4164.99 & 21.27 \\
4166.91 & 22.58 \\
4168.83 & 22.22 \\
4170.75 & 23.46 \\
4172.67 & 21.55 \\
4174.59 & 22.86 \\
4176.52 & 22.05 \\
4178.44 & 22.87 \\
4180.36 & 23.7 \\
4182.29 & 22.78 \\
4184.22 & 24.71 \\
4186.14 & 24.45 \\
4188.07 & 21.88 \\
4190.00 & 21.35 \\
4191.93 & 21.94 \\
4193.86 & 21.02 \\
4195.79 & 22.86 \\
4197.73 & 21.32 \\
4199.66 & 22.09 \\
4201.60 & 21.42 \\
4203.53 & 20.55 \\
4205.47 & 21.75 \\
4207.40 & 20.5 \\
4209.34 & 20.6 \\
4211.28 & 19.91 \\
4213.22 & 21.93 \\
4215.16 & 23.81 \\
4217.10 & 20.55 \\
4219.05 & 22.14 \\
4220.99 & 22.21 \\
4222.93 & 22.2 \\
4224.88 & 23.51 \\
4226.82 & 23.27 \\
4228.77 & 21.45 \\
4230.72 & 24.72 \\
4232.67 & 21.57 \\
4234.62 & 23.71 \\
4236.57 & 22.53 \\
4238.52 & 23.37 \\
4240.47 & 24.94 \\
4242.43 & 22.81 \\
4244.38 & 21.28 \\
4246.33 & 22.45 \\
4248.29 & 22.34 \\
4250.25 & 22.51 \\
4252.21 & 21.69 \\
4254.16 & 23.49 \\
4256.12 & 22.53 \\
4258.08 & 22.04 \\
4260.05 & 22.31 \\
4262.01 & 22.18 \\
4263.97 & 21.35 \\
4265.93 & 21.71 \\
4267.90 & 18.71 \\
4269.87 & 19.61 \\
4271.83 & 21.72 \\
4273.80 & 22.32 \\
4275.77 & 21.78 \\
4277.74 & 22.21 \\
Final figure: 0.05 mag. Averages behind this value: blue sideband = 24.8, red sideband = 22.5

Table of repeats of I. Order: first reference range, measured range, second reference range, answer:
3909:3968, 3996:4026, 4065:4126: 0.08 mag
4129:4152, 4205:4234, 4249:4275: 0.01 mag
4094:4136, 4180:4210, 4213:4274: 0.07 mag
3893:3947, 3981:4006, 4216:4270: 0.03 mag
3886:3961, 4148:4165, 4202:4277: 0.04 mag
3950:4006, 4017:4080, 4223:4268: 0.04 mag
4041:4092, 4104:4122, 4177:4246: -0.11 mag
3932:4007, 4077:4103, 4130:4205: -0.10 mag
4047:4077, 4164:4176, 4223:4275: 0.03 mag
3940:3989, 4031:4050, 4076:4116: 0.14 mag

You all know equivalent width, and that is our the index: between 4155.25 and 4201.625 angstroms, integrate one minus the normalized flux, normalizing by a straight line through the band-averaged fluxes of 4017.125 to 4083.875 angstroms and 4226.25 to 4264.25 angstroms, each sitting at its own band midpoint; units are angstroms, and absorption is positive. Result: 0.8 angstroms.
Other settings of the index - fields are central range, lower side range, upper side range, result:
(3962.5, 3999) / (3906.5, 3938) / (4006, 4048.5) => -1.9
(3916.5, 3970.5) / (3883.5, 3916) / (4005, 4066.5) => 0.7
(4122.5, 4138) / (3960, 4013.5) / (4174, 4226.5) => -0.6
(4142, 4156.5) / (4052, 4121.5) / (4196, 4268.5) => 1.2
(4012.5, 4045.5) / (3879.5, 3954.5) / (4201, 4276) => 1.6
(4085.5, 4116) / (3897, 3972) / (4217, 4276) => -4.1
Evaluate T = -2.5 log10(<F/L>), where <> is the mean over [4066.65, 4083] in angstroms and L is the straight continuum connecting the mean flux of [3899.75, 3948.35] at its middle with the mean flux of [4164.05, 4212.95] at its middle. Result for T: -0.01 mag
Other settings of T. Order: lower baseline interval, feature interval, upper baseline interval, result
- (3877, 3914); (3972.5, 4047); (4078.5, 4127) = 0.10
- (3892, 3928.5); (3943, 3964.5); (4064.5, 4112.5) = 0.03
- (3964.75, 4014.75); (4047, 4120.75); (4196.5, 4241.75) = -0.07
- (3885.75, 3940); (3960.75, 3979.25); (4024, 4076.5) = -0.06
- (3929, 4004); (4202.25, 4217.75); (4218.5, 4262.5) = 0.08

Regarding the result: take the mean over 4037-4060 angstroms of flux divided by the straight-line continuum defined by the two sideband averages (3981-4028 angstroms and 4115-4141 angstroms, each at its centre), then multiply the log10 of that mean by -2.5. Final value 0.02 mag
